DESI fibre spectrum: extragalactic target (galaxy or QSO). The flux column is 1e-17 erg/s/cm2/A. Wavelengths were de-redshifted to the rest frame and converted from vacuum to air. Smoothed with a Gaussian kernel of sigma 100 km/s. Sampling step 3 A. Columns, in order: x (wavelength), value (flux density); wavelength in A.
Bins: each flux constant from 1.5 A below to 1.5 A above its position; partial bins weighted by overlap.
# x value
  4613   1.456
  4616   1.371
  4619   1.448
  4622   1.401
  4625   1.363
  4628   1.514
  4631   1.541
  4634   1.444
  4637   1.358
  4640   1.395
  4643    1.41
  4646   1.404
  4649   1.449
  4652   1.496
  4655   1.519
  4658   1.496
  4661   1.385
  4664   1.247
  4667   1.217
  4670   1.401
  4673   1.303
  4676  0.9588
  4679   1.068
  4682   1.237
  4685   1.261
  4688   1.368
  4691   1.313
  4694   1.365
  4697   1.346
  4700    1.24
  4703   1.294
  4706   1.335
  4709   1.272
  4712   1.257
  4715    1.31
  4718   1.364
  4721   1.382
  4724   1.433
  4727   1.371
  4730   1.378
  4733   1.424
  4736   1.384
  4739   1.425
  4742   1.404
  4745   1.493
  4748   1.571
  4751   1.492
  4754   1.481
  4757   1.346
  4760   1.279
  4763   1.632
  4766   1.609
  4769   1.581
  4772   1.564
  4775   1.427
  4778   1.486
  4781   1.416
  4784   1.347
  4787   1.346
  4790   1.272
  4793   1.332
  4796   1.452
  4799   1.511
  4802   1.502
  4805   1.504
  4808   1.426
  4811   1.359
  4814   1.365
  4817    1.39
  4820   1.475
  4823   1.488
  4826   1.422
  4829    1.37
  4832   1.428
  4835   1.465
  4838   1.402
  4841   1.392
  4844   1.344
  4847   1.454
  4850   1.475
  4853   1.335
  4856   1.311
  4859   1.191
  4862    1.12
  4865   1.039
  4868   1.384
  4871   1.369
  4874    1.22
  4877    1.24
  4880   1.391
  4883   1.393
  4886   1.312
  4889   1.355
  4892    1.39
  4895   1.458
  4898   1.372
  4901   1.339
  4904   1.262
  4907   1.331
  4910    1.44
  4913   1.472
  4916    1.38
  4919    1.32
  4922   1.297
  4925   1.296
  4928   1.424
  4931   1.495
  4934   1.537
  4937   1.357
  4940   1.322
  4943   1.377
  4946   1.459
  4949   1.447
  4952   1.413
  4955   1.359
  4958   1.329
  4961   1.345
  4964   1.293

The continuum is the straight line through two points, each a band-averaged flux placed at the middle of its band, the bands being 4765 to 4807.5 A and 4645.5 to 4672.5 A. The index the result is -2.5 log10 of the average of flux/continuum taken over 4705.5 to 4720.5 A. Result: 0.09 mag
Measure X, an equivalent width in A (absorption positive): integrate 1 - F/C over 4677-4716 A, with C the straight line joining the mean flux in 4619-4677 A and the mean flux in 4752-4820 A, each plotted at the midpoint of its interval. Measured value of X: 3.6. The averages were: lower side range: 1.39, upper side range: 1.44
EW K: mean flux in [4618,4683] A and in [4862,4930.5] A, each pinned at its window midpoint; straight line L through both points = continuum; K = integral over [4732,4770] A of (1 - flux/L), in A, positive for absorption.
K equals -3.24 A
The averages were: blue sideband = 1.37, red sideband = 1.34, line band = 1.47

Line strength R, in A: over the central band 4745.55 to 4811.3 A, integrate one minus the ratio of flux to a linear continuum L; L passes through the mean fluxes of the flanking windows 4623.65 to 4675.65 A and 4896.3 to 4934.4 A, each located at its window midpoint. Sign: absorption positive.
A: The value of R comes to -3.1 A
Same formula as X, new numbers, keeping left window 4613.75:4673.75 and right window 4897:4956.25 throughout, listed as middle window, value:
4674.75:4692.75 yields 2.6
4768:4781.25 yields -1.0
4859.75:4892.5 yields 2.4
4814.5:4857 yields -0.5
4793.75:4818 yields -0.7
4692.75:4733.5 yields 1.9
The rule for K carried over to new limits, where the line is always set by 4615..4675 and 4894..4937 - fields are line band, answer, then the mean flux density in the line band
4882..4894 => 0.2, 1.37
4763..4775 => -1.5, 1.57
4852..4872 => 2.1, 1.24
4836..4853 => -0.2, 1.41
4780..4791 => 0.4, 1.35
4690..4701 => 0.6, 1.32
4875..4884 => 0.4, 1.33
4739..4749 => -0.6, 1.48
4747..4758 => -0.6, 1.47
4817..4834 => -0.5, 1.43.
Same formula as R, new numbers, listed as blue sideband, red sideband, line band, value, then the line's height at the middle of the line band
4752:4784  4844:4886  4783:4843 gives -0.7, 1.4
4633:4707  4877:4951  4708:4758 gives -2.1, 1.34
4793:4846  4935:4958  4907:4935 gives -0.1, 1.4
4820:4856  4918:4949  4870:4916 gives 1.5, 1.4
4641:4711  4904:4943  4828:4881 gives 1.5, 1.37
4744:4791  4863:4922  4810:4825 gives -0.1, 1.41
